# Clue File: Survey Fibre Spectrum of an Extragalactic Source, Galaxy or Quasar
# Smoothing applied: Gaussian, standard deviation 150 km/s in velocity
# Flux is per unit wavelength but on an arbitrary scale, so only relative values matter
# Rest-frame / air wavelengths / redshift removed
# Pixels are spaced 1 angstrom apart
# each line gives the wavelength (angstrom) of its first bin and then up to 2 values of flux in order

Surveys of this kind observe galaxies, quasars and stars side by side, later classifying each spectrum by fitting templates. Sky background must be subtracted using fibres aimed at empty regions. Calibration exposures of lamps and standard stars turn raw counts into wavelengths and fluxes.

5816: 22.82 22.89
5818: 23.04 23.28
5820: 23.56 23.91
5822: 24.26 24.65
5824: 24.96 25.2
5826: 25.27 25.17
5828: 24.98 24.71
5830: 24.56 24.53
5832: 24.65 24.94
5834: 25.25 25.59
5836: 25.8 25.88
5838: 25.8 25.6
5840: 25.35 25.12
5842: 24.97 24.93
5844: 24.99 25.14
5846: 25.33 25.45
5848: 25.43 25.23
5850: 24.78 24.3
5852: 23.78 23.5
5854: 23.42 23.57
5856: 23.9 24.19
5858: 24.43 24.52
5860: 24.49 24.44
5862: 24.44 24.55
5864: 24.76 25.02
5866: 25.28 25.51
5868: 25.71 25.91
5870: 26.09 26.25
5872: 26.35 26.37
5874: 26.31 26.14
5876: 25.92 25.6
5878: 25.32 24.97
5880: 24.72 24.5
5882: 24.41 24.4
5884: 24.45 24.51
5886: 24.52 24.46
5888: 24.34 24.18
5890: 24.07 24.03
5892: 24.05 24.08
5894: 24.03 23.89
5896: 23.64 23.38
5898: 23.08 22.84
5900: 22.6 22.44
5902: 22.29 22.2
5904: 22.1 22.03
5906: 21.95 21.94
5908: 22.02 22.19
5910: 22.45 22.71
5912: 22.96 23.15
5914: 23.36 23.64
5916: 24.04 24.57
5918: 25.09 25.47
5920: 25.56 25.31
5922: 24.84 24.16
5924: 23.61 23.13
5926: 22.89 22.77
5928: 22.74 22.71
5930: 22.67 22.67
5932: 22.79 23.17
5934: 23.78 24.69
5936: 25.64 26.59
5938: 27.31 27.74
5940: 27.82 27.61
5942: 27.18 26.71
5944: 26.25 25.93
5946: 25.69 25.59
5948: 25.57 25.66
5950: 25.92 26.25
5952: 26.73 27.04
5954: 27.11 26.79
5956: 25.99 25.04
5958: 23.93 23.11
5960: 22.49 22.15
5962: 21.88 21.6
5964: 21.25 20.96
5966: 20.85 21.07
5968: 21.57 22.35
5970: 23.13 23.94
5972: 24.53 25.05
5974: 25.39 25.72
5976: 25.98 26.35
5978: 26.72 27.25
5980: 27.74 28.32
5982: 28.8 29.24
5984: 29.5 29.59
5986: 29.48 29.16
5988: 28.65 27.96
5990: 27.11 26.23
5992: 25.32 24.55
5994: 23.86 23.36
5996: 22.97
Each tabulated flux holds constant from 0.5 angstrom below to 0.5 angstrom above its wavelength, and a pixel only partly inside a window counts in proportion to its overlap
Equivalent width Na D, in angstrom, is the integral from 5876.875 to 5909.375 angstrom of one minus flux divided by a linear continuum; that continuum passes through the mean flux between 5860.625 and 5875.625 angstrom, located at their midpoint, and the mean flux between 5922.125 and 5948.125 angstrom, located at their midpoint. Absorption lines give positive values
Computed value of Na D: 2.2 angstrom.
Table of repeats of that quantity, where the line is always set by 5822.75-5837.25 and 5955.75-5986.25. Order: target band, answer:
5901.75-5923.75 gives 1.4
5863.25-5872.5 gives -0.2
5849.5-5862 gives 0.5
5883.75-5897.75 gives 0.5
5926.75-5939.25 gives 0.3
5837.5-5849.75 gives -0.1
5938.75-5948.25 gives -0.7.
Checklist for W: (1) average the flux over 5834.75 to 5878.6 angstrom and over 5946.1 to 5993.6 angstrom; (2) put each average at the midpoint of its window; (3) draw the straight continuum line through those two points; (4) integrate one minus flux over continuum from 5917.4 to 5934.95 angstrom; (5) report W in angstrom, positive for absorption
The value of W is 1.1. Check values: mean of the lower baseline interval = 25.1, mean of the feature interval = 23.8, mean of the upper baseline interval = 25.5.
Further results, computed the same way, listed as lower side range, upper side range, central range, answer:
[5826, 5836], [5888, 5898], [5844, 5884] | -0.93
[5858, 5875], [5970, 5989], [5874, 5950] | 5.39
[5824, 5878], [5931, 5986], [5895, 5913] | 1.88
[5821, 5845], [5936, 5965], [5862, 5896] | 0.31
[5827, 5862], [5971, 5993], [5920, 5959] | 1.88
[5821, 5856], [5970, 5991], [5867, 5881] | -0.16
